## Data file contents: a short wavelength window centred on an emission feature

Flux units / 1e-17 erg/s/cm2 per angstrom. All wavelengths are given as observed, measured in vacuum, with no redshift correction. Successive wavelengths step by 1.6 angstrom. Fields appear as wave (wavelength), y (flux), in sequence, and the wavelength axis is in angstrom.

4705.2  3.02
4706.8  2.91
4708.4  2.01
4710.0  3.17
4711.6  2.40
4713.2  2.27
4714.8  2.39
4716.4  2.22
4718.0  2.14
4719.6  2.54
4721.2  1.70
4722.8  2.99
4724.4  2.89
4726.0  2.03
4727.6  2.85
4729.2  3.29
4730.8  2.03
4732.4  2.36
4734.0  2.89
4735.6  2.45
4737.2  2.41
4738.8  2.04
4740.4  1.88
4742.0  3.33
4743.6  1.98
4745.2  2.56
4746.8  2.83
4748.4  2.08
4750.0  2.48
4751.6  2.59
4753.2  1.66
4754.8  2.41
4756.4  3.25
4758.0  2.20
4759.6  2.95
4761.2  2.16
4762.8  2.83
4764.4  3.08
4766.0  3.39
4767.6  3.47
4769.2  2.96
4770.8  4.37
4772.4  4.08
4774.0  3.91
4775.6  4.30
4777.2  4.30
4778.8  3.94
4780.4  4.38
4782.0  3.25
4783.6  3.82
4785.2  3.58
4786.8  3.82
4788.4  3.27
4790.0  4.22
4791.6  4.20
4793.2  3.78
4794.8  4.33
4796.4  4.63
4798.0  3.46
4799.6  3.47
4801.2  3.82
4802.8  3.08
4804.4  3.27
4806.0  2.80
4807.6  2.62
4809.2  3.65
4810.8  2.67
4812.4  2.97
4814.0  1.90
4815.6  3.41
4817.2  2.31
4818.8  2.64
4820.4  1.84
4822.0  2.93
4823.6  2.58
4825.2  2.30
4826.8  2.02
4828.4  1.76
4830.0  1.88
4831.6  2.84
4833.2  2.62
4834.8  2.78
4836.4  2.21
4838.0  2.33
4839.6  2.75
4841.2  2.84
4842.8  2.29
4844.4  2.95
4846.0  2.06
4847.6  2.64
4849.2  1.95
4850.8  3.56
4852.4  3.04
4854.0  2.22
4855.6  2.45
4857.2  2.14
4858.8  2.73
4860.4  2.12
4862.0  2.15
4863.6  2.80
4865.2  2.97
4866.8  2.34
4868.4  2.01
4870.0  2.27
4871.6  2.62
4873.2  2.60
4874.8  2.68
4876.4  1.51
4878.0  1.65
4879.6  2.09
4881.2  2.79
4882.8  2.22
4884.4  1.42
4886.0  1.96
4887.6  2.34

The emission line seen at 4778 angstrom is Mg II 2798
